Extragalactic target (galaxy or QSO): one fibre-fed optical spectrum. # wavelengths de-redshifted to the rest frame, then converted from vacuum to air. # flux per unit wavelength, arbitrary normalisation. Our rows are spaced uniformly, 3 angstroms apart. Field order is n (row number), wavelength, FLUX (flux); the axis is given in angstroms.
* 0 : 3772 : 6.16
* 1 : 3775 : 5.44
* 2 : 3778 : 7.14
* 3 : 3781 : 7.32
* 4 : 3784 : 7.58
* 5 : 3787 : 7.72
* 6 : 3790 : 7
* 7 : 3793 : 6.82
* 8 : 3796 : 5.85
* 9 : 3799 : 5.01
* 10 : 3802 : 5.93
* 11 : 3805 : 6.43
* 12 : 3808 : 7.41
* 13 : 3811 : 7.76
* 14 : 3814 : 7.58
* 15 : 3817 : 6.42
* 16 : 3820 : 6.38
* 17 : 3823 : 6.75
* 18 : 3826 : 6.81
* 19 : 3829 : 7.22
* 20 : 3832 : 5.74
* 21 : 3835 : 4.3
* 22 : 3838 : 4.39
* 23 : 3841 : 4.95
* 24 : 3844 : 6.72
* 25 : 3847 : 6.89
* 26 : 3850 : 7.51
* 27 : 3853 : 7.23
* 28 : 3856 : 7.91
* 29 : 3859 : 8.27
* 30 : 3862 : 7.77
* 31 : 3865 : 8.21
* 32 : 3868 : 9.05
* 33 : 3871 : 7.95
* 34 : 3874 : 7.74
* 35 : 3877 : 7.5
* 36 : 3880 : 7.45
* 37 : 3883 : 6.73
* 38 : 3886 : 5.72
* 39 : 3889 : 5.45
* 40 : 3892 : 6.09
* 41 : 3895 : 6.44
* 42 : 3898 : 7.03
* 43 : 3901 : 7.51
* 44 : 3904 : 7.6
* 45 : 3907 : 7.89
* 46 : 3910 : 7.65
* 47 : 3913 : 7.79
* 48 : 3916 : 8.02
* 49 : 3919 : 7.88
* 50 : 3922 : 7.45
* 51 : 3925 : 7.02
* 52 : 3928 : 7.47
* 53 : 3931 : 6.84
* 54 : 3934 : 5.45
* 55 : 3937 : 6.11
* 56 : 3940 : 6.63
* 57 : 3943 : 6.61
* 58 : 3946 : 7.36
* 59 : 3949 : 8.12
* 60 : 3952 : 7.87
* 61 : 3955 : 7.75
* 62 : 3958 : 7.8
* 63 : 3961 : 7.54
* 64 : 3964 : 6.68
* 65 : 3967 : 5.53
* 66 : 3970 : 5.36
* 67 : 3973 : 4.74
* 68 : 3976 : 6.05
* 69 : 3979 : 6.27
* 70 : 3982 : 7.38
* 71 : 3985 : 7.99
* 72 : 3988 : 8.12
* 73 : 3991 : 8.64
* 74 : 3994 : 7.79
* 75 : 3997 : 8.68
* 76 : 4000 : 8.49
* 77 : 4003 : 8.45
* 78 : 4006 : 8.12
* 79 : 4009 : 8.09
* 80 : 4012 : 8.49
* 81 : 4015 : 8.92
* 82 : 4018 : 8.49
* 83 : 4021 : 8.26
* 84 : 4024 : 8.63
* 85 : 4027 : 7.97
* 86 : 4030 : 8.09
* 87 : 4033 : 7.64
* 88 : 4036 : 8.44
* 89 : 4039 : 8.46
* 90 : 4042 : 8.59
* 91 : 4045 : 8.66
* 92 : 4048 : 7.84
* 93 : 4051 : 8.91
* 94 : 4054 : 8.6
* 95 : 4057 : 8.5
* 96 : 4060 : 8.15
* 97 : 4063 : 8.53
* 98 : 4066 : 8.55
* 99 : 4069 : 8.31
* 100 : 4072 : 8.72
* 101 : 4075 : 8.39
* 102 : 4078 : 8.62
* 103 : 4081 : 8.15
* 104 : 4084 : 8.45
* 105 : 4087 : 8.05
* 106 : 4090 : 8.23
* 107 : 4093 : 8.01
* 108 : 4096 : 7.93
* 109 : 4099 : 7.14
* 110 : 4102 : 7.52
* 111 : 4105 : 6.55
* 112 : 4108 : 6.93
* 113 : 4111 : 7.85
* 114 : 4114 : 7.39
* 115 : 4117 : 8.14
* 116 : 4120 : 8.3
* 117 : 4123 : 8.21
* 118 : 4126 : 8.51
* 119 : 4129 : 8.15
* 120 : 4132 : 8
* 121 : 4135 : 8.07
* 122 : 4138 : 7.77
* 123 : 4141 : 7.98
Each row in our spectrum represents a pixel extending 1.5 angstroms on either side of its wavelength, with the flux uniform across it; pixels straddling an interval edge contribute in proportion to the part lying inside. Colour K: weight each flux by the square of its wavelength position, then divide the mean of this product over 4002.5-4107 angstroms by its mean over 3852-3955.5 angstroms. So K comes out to 1.2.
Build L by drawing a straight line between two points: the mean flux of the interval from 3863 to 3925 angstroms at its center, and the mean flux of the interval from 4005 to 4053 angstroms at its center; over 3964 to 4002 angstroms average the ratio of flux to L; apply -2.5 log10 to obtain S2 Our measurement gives 0.13 mag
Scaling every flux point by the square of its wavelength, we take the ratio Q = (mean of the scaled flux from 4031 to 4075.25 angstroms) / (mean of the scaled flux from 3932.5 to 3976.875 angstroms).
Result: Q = 1.3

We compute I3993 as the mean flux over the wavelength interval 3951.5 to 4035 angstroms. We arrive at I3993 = 7.64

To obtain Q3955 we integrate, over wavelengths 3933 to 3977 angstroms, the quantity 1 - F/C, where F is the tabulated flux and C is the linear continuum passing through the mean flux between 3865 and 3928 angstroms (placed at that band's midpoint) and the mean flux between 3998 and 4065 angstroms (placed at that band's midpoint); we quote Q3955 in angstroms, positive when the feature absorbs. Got 6.3 angstroms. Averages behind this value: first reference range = 7.32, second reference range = 8.38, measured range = 6.66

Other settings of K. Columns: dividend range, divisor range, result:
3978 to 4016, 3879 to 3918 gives 1.21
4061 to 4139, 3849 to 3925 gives 1.20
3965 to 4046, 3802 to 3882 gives 1.21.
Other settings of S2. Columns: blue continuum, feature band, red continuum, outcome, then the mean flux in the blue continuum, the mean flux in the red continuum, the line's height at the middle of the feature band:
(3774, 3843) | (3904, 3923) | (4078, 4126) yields -0.123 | 6.44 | 7.84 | 6.94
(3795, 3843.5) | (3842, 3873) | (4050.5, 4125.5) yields -0.190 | 6.2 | 8.08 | 6.47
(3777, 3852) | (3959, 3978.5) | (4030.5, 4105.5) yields 0.243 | 6.55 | 8.22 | 7.56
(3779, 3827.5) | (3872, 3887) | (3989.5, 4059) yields 0.036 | 6.8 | 8.38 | 7.35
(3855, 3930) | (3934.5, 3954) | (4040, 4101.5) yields 0.093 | 7.42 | 8.3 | 7.67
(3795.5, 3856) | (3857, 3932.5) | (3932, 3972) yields -0.118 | 6.41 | 6.81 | 6.63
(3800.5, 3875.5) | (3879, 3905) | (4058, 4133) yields 0.083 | 6.93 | 8.03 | 7.16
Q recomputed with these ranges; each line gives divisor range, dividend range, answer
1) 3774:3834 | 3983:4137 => 1.39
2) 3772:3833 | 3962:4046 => 1.28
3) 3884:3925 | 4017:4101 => 1.26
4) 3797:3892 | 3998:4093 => 1.36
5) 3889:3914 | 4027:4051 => 1.24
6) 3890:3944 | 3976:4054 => 1.22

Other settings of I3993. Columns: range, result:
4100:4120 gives 7.46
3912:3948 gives 7.06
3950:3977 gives 6.63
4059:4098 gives 8.3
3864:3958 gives 7.24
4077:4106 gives 7.87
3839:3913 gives 7.21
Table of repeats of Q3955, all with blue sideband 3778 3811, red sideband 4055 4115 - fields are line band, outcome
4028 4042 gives -0.7 angstroms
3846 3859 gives -0.9 angstroms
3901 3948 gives 0.8 angstroms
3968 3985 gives 3.2 angstroms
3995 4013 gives -1.7 angstroms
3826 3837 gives 1.7 angstroms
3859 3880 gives -2.7 angstroms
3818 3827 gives 0.4 angstroms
